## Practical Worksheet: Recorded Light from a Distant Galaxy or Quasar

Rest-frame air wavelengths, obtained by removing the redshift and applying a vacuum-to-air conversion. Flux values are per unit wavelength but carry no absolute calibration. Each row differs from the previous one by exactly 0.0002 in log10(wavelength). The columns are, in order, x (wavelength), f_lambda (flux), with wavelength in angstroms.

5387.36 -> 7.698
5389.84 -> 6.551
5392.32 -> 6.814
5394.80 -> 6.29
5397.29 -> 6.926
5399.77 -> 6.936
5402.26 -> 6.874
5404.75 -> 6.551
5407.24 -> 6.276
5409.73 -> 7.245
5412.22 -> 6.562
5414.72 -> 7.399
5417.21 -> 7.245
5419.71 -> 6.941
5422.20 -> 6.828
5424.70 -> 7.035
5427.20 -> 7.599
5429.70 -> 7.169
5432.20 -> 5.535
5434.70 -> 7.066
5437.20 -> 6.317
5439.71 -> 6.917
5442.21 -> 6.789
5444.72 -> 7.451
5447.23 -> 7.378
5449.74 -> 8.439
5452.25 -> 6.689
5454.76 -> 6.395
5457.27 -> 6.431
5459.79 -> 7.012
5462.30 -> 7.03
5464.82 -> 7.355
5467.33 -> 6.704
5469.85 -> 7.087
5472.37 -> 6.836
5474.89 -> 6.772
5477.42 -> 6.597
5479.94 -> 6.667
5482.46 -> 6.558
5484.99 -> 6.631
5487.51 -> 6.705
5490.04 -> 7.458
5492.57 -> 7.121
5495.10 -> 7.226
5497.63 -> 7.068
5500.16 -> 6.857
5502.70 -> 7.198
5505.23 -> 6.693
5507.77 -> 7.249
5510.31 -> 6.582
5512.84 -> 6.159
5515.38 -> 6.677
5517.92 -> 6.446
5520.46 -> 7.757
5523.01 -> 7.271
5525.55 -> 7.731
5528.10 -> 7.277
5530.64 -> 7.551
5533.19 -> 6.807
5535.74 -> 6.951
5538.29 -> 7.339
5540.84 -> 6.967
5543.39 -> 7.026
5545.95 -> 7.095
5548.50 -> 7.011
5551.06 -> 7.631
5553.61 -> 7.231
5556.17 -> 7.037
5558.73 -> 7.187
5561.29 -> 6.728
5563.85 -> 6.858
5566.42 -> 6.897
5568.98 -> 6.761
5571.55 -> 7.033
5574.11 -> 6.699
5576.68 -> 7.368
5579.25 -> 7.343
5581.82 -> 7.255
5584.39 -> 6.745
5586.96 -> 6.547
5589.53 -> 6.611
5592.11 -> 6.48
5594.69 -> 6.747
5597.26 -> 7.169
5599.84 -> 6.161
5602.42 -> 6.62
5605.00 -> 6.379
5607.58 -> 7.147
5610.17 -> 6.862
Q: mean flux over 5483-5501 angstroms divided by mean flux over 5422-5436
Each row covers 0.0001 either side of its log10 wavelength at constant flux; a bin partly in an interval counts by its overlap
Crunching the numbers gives 1.0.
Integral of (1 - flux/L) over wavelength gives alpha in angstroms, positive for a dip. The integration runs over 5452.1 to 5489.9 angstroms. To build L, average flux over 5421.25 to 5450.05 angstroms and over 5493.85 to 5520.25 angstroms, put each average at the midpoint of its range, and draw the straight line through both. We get 0.8 angstroms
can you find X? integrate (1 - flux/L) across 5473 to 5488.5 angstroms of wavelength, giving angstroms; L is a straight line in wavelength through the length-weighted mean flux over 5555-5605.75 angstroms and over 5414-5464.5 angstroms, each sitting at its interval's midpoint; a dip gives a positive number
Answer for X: 0.6 angstroms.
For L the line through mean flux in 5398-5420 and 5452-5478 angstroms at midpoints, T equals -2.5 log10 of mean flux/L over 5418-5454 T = -0.024 mag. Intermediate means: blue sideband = 6.89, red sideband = 6.82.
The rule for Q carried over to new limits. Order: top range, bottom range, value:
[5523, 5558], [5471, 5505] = 1.05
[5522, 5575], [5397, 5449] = 1.03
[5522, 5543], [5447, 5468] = 1.03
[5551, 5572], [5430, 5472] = 1.01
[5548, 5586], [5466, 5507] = 1.02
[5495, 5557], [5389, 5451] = 1.02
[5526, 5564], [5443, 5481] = 1.02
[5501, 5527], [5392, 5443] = 1.02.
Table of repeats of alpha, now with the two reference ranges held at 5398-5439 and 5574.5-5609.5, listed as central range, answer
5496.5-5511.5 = -0.24 angstroms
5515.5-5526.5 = -0.64 angstroms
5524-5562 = -1.99 angstroms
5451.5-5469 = 0.07 angstroms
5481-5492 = -0.03 angstroms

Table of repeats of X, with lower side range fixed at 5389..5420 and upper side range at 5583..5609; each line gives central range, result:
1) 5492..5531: -1.8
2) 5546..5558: -0.9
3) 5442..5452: -1.1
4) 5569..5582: -0.8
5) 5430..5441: 0.4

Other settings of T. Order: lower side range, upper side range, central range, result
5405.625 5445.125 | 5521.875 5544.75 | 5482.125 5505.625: 0.018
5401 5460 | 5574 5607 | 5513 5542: -0.044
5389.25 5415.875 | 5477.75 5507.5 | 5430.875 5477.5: -0.005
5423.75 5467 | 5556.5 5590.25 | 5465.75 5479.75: 0.025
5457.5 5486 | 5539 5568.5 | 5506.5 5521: 0.028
